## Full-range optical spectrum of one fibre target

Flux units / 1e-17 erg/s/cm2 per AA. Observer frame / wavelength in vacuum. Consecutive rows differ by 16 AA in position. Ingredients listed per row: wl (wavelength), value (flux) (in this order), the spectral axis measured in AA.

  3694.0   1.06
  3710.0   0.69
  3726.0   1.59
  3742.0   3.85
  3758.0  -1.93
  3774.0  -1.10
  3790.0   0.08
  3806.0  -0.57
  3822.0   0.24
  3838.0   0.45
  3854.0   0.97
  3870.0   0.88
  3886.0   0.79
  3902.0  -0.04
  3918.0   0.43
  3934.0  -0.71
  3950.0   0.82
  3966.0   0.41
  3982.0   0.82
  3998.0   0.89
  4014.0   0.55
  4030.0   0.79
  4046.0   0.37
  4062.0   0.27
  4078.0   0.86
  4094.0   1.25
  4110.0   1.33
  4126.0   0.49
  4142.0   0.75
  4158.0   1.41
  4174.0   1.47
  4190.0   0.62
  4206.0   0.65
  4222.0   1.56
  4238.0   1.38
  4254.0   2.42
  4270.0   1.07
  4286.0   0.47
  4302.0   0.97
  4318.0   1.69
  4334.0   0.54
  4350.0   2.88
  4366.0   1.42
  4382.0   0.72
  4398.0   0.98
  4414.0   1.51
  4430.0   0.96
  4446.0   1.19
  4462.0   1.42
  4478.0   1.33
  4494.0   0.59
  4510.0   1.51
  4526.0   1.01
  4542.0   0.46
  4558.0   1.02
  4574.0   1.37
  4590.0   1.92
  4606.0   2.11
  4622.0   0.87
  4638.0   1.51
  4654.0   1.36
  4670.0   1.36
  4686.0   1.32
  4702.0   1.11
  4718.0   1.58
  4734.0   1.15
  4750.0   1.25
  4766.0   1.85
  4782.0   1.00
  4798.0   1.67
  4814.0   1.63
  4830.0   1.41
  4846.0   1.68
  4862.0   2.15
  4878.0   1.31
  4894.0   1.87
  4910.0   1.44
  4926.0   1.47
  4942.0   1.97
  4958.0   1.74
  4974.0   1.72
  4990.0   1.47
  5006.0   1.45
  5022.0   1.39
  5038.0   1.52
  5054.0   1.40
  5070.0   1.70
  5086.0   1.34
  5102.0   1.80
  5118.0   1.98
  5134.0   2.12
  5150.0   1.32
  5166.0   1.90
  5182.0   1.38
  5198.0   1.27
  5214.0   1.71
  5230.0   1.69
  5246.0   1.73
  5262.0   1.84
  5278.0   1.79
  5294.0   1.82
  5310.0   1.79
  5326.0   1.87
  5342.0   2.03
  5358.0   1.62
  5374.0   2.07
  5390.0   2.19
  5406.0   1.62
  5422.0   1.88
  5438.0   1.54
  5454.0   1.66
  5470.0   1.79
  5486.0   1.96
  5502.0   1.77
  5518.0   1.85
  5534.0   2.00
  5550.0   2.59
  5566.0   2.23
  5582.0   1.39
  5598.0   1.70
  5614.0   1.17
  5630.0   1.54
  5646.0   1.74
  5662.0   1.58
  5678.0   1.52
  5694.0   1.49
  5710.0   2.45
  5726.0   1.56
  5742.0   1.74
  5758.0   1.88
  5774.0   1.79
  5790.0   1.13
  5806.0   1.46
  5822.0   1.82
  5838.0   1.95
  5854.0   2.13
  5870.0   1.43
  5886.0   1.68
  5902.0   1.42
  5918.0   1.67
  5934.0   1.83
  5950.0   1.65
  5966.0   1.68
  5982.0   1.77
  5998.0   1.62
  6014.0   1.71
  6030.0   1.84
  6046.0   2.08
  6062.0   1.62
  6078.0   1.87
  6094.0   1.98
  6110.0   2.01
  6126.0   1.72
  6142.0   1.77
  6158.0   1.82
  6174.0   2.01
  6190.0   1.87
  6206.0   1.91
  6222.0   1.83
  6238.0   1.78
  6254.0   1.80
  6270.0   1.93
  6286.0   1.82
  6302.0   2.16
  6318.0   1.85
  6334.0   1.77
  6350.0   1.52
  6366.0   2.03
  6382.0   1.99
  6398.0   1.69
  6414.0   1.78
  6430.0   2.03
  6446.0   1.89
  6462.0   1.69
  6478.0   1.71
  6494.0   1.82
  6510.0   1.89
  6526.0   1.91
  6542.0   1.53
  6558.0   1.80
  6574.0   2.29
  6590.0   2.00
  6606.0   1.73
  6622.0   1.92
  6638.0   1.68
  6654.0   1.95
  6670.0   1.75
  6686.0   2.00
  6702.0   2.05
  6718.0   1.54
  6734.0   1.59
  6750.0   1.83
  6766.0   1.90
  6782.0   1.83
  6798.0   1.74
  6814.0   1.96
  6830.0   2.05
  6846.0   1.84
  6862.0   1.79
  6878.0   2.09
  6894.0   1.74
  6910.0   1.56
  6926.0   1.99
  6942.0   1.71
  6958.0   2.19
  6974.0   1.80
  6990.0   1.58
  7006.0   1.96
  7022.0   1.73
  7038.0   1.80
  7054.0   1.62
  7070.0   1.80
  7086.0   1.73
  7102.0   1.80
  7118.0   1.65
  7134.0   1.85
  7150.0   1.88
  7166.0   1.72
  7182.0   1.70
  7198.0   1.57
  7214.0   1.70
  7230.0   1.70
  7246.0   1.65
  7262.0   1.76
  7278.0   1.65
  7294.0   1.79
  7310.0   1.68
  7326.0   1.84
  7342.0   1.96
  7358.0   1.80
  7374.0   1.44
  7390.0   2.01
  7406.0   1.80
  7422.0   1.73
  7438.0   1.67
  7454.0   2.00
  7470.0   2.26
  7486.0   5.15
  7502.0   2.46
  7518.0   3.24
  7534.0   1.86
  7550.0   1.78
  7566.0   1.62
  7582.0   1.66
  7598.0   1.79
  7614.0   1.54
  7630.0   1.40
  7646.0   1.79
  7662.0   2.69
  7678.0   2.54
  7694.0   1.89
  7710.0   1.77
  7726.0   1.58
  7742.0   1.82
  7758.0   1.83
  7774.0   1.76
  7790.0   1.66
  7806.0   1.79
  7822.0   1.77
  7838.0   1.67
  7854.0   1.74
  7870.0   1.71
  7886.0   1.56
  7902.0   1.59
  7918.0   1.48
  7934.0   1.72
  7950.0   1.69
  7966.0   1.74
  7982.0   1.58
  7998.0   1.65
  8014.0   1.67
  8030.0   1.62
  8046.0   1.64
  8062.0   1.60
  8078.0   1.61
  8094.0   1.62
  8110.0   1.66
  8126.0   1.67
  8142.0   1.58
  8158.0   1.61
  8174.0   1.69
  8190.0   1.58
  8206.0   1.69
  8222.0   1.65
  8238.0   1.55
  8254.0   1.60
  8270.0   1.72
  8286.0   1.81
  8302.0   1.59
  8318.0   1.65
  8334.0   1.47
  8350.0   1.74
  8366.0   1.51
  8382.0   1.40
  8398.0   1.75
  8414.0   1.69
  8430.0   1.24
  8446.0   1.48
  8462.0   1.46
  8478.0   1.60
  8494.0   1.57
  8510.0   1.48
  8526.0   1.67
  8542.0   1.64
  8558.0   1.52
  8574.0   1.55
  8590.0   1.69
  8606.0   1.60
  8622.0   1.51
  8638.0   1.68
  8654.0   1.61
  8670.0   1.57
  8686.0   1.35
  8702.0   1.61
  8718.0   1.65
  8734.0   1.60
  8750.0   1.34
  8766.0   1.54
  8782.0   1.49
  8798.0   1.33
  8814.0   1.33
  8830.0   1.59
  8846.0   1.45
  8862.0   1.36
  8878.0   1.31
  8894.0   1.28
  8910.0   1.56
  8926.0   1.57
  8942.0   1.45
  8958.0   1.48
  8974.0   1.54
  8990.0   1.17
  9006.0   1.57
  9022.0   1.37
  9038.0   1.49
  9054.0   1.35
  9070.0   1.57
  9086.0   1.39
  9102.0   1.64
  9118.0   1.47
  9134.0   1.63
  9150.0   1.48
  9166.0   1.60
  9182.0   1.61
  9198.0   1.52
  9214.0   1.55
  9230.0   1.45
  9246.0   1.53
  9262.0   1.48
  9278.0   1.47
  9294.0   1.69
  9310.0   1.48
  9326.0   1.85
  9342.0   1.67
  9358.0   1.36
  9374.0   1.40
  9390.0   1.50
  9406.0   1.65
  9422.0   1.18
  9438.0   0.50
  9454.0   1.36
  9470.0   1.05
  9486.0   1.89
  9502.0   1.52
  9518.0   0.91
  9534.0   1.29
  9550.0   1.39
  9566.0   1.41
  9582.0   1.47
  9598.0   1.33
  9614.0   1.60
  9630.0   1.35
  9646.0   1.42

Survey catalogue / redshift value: 0.141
